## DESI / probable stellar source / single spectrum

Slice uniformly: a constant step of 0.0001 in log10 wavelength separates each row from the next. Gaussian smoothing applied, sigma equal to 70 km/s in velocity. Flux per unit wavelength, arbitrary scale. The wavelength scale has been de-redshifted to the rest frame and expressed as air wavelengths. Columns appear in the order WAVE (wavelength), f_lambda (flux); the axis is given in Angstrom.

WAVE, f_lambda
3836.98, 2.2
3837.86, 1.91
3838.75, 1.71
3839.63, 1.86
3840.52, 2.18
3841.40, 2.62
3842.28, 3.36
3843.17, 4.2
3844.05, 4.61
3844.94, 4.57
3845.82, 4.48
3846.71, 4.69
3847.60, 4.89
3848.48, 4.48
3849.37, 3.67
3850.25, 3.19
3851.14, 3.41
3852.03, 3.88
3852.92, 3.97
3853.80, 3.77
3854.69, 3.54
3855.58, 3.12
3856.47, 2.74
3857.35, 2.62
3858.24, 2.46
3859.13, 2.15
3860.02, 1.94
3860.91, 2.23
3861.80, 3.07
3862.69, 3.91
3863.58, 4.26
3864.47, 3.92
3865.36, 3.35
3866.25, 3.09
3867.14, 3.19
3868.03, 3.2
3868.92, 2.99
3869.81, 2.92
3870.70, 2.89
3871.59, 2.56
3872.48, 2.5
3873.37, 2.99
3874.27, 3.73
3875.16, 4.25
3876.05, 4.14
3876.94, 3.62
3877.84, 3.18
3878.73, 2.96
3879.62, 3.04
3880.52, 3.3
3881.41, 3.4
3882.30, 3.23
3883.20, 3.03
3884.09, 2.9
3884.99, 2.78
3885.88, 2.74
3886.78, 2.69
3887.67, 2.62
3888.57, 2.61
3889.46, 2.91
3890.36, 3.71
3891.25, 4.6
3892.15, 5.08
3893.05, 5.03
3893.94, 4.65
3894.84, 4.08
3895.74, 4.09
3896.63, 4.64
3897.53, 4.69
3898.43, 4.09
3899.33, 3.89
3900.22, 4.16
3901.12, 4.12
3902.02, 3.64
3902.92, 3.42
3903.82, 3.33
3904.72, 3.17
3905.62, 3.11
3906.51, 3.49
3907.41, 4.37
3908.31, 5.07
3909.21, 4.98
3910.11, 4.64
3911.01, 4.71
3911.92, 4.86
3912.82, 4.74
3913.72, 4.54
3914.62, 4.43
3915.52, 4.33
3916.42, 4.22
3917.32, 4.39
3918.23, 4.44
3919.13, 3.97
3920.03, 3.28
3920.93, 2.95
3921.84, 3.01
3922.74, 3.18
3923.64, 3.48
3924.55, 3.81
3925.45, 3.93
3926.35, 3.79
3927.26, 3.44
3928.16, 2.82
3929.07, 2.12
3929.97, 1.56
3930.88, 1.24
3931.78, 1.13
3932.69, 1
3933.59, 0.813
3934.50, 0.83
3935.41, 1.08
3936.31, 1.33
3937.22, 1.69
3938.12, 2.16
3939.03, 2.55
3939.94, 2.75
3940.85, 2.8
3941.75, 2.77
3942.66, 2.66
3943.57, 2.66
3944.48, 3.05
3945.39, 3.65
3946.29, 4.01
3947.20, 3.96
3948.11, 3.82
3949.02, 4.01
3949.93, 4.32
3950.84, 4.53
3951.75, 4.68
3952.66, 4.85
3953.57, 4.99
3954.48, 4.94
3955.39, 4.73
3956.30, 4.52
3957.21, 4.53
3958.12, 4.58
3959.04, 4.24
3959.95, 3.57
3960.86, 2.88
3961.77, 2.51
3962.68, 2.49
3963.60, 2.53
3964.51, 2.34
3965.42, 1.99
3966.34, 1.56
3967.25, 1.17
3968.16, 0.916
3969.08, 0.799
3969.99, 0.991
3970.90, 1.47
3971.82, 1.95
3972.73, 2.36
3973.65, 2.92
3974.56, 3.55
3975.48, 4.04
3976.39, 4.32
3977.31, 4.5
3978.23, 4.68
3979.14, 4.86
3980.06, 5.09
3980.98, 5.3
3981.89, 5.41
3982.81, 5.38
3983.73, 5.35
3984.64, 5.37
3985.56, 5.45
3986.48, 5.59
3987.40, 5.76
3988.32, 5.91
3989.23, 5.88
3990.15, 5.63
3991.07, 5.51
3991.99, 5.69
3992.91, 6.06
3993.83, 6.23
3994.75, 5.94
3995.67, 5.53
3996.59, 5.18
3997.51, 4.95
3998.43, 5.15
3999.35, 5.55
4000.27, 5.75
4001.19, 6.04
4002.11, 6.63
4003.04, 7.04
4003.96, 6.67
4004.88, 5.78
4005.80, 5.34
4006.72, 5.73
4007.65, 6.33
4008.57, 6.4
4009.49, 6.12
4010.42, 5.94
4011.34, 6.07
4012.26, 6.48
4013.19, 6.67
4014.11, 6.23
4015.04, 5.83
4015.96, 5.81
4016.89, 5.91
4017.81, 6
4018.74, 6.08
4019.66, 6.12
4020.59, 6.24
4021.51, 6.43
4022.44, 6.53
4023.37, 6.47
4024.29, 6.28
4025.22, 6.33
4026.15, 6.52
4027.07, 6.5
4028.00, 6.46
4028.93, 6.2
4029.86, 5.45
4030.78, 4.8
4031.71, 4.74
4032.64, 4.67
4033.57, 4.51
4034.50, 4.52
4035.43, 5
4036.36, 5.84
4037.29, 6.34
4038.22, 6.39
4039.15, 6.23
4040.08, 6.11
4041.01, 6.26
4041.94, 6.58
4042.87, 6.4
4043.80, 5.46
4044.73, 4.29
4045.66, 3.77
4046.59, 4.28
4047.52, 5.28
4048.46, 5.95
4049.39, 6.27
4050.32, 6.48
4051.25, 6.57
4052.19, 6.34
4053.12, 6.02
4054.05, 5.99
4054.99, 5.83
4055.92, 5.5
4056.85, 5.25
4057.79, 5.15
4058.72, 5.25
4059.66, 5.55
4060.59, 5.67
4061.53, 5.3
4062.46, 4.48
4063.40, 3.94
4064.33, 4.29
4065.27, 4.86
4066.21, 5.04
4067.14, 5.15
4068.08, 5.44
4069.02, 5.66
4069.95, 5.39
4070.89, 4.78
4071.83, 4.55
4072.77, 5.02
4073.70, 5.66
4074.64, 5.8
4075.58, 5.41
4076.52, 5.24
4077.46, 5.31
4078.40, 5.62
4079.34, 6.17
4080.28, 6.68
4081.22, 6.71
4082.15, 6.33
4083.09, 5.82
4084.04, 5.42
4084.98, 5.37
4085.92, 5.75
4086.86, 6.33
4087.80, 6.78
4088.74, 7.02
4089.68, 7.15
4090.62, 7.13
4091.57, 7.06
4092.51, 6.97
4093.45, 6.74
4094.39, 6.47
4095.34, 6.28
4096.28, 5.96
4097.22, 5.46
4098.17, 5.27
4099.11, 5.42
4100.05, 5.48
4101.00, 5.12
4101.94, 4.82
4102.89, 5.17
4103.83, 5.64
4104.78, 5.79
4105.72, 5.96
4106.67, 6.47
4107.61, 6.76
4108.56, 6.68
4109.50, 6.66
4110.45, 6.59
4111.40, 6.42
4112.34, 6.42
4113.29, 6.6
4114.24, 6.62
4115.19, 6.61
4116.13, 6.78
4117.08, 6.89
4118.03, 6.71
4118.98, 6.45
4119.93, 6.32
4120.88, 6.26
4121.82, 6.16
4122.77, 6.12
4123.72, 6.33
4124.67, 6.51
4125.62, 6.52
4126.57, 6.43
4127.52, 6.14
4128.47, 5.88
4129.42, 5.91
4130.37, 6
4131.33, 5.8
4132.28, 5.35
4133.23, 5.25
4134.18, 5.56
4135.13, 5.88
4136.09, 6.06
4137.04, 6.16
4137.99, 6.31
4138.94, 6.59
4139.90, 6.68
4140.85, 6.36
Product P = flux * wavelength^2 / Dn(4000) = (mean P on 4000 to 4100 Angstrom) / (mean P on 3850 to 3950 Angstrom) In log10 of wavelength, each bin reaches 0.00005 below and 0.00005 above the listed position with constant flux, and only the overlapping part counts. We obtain 1.89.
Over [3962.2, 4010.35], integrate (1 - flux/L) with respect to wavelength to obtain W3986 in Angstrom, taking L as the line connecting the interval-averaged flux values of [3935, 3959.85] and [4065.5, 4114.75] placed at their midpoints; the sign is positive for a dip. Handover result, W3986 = -3.84 Angstrom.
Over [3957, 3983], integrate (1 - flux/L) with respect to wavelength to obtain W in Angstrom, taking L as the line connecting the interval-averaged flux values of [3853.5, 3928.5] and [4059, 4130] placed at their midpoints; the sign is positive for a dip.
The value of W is 7.7 Angstrom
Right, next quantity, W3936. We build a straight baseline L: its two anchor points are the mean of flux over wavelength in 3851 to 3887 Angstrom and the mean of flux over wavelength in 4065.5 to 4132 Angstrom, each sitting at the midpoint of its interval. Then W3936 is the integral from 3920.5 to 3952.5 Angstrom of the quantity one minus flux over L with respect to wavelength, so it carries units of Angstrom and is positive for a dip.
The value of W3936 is 9.7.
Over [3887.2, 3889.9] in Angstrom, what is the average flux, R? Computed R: 2.72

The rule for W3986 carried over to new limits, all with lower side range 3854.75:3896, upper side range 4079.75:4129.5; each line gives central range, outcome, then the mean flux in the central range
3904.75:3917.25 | -2.2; 4.38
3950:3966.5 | 2.2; 3.74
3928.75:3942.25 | 7.8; 1.72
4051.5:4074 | 1.7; 5.26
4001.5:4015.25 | -3.4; 6.22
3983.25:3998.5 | -2.7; 5.61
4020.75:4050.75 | -2.1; 5.73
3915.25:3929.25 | 1.0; 3.59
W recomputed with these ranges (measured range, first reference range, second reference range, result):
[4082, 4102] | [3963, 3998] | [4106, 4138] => -1.0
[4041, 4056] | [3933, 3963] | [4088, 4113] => -1.4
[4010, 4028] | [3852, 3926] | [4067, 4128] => -3.8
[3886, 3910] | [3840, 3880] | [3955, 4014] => -1.0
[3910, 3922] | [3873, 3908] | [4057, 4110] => -0.9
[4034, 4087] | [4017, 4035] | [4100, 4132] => 3.9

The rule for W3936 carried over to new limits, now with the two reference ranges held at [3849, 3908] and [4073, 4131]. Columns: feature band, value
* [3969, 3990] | 1.76 Angstrom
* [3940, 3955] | 1.59 Angstrom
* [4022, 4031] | -1.63 Angstrom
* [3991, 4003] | -2.16 Angstrom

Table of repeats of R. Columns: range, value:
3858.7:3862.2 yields 2.34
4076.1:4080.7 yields 5.8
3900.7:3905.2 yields 3.52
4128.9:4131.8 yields 5.89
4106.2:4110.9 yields 6.64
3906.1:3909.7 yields 4.49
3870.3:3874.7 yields 2.93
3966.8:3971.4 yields 1.08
